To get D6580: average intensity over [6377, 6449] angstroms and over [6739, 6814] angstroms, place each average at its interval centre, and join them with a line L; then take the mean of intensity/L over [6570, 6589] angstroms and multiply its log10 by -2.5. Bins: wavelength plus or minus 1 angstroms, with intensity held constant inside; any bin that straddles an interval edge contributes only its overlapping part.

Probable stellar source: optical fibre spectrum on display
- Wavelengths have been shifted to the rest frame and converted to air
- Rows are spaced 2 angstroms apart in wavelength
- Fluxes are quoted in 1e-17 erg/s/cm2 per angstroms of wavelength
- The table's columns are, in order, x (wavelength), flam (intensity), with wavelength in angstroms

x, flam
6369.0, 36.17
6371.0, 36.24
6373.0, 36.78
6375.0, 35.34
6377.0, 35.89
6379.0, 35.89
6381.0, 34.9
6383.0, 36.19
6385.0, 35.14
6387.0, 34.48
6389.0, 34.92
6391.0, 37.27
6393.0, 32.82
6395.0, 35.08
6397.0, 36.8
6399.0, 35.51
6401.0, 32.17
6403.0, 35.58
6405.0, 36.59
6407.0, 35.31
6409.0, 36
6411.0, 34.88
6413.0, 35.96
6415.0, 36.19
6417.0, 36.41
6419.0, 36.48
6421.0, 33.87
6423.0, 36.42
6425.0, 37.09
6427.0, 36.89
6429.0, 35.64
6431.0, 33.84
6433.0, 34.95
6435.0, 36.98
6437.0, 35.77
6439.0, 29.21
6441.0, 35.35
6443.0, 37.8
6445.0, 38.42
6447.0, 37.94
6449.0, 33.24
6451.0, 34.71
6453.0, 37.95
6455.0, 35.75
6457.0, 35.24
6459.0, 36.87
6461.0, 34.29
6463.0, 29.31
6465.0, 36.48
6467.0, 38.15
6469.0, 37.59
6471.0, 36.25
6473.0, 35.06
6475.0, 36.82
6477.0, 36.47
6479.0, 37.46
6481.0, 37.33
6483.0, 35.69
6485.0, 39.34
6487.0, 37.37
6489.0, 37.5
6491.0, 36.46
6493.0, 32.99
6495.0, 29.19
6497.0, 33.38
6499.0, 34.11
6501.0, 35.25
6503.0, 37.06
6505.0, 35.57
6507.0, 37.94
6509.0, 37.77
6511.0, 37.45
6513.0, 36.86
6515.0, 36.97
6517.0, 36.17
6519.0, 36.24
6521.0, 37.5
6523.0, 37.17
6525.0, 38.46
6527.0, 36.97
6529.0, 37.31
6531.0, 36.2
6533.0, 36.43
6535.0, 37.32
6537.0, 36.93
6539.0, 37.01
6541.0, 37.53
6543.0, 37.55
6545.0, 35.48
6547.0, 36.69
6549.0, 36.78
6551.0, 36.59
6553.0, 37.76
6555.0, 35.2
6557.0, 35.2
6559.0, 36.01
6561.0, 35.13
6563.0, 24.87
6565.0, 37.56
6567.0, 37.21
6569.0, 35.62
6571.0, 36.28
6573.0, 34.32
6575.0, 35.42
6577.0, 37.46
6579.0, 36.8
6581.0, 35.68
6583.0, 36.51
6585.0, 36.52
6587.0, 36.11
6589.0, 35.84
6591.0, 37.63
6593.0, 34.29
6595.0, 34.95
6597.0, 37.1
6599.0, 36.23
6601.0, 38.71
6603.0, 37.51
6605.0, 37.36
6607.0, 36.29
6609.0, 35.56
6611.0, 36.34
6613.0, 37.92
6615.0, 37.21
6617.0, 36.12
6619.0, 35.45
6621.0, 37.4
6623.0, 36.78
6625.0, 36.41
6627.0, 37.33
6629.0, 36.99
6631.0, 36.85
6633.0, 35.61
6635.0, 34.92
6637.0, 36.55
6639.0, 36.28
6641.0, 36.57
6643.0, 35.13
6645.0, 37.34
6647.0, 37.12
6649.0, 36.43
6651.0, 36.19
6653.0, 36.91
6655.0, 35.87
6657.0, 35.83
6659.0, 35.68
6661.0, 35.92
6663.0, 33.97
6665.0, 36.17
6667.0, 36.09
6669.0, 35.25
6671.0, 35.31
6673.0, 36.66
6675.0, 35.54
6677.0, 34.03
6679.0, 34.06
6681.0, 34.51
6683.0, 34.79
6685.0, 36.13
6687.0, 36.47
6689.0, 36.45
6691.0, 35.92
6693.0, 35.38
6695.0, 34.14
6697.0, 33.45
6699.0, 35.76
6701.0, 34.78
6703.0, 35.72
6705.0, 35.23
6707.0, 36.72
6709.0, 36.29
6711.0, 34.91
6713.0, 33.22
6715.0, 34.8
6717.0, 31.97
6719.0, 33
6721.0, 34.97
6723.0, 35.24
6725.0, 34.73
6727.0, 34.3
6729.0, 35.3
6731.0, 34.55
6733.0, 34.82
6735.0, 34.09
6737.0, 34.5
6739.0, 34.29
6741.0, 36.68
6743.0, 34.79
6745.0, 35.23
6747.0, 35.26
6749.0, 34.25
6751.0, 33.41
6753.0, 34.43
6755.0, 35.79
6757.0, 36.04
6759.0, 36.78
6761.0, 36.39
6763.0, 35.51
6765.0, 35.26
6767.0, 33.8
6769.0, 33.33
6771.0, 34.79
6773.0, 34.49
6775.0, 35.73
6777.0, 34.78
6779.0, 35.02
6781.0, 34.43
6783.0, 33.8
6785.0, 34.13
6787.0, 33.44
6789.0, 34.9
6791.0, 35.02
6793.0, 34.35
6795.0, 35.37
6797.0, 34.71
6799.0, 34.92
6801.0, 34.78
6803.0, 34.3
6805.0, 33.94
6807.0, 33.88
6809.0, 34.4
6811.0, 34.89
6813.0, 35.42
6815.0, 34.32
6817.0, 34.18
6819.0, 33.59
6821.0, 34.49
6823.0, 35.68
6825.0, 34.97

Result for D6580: -0.03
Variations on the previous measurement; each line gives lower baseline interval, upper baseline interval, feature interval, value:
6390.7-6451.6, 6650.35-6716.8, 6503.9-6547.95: -0.046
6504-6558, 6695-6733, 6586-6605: -0.013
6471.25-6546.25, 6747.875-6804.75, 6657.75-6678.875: 0.001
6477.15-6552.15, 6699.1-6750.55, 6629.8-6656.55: -0.025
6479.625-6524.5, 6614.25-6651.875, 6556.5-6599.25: 0.023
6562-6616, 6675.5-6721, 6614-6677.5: -0.021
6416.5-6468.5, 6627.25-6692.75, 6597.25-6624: -0.031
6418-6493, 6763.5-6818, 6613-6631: -0.046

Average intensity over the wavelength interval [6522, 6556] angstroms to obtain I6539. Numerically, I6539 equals 36.9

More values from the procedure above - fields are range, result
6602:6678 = 36.2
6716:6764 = 34.8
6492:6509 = 34.6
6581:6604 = 36.5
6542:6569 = 35.5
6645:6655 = 36.7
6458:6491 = 36.4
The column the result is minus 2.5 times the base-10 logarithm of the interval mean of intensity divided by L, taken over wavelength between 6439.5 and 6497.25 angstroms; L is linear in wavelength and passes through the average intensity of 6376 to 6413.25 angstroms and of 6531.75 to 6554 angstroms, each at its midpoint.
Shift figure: 0.01 mag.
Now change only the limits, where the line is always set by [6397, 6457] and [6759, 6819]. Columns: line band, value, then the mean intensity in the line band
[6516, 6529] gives -0.052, 37.1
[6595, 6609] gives -0.053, 36.9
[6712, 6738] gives 0.017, 34.3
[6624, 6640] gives -0.039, 36.4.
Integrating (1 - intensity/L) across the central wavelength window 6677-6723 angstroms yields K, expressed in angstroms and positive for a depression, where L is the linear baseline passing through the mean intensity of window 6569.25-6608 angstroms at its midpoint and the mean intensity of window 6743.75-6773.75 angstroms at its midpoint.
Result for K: 0.7 angstroms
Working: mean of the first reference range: 36.4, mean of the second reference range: 35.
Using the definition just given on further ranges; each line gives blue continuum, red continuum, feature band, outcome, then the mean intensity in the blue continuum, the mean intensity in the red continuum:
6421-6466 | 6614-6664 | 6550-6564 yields 0.6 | 35.4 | 36.3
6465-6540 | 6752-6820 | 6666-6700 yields 0.1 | 36.5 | 34.7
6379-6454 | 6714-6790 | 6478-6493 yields -0.7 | 35.5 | 34.7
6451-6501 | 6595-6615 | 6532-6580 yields 0.6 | 35.7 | 36.9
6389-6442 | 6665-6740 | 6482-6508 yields -0.2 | 35.3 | 35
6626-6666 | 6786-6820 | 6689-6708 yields 0.2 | 36.2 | 34.5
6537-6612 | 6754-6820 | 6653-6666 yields 0.0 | 36.1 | 34.7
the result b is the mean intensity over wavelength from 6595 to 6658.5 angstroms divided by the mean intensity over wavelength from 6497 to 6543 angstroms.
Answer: 0.99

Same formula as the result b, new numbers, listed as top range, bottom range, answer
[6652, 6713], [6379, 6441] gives 1.00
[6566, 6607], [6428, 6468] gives 1.03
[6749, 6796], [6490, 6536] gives 0.96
